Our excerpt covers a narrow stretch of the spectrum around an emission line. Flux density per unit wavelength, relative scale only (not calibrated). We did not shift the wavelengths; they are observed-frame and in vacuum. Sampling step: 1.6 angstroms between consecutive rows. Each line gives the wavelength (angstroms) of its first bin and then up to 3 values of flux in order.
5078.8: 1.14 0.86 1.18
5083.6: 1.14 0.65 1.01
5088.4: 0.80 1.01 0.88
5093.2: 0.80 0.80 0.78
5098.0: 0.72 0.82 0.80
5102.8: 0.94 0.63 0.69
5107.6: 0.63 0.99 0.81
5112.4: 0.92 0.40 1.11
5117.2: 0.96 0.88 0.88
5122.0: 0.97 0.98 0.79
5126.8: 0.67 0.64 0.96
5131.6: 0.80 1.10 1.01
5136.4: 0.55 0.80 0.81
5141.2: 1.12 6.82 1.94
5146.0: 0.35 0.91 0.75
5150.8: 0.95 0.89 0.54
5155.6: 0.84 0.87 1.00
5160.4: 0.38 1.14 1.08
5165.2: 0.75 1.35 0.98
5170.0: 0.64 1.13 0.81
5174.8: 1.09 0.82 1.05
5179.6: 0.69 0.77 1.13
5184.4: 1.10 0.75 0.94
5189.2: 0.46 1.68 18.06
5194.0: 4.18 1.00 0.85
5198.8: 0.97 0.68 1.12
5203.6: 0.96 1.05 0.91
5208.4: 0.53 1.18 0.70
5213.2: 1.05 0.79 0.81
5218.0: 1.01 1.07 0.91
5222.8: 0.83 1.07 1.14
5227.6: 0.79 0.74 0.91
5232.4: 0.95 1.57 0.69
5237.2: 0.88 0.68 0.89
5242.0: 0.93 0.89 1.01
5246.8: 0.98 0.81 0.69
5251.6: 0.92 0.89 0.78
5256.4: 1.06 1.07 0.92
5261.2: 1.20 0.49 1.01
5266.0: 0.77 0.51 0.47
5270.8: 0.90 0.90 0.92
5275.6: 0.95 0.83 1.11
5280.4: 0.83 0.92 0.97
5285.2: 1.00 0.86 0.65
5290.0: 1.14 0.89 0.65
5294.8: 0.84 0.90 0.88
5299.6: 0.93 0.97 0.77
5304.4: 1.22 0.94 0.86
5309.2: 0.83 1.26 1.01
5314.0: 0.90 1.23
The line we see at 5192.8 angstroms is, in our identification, [O III]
